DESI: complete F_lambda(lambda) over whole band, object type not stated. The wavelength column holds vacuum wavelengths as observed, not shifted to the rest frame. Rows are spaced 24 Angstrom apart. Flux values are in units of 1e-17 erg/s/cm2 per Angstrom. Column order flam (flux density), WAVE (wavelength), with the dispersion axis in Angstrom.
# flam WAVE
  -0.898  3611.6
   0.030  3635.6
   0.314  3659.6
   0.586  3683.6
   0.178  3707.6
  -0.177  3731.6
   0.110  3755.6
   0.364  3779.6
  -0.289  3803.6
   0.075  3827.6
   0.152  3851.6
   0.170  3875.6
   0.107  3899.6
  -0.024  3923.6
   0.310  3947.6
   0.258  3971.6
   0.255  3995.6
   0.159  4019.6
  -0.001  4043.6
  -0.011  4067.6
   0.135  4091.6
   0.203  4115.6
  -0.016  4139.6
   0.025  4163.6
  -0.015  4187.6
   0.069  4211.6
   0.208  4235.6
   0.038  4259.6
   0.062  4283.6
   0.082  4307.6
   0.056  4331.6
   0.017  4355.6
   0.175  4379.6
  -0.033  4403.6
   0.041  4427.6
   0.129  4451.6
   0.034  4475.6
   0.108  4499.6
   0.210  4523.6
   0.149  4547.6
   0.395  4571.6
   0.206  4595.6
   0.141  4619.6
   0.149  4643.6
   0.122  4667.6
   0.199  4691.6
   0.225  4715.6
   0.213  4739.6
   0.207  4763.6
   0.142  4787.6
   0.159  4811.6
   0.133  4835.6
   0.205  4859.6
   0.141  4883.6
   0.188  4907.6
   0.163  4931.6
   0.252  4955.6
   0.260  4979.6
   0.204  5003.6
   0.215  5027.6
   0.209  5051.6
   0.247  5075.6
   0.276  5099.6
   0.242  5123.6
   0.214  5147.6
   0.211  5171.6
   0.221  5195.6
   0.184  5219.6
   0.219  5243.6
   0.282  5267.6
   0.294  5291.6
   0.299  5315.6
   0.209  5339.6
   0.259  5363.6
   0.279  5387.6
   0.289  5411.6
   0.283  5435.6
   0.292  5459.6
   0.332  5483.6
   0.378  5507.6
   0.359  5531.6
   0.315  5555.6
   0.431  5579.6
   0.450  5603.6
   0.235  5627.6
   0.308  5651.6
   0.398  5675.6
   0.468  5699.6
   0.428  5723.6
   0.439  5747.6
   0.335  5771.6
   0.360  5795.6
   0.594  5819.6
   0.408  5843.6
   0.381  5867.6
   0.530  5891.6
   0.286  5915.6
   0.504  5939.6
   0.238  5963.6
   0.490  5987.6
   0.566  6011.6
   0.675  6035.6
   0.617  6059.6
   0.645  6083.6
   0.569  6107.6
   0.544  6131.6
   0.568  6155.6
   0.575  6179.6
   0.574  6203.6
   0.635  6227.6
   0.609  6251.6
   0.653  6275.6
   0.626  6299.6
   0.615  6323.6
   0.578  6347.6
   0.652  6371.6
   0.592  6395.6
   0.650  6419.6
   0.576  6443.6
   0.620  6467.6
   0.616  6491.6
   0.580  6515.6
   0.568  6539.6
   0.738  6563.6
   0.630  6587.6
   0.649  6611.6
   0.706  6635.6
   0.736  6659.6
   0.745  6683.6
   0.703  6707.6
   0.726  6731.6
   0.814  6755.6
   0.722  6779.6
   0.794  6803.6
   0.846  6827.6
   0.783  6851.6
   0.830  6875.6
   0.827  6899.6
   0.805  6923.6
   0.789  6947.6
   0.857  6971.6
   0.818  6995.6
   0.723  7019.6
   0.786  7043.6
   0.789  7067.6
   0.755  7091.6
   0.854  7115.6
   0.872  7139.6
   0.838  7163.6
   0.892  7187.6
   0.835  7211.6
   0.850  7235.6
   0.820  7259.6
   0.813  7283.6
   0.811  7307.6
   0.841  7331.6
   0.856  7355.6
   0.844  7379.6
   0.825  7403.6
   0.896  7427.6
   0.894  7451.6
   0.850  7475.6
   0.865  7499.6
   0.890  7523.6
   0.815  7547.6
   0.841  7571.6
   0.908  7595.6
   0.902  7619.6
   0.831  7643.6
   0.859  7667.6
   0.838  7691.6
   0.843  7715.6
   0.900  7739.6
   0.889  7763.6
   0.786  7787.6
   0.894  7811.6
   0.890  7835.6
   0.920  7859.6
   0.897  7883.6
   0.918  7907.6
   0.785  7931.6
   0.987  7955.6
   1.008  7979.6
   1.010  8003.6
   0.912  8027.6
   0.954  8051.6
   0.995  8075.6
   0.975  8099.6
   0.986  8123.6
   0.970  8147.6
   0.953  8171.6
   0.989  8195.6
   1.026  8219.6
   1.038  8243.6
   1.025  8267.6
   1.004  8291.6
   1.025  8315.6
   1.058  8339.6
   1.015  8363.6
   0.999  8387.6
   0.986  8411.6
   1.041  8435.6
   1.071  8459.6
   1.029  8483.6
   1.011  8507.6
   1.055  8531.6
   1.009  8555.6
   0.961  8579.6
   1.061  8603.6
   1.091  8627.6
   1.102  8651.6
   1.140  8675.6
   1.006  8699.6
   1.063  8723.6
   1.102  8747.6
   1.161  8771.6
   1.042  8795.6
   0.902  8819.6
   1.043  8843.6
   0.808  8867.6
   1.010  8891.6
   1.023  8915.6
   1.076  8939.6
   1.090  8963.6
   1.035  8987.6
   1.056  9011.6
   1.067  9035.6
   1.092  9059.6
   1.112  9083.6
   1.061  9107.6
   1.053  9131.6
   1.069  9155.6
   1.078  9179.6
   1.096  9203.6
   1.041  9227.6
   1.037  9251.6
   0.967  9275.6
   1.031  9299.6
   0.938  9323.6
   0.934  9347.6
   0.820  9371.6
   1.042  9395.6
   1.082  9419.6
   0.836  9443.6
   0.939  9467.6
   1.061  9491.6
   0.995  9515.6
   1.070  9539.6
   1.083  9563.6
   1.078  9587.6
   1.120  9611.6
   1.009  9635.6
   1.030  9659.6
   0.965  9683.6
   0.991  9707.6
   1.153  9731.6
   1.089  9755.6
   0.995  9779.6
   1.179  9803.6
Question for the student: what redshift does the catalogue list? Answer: 0.504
